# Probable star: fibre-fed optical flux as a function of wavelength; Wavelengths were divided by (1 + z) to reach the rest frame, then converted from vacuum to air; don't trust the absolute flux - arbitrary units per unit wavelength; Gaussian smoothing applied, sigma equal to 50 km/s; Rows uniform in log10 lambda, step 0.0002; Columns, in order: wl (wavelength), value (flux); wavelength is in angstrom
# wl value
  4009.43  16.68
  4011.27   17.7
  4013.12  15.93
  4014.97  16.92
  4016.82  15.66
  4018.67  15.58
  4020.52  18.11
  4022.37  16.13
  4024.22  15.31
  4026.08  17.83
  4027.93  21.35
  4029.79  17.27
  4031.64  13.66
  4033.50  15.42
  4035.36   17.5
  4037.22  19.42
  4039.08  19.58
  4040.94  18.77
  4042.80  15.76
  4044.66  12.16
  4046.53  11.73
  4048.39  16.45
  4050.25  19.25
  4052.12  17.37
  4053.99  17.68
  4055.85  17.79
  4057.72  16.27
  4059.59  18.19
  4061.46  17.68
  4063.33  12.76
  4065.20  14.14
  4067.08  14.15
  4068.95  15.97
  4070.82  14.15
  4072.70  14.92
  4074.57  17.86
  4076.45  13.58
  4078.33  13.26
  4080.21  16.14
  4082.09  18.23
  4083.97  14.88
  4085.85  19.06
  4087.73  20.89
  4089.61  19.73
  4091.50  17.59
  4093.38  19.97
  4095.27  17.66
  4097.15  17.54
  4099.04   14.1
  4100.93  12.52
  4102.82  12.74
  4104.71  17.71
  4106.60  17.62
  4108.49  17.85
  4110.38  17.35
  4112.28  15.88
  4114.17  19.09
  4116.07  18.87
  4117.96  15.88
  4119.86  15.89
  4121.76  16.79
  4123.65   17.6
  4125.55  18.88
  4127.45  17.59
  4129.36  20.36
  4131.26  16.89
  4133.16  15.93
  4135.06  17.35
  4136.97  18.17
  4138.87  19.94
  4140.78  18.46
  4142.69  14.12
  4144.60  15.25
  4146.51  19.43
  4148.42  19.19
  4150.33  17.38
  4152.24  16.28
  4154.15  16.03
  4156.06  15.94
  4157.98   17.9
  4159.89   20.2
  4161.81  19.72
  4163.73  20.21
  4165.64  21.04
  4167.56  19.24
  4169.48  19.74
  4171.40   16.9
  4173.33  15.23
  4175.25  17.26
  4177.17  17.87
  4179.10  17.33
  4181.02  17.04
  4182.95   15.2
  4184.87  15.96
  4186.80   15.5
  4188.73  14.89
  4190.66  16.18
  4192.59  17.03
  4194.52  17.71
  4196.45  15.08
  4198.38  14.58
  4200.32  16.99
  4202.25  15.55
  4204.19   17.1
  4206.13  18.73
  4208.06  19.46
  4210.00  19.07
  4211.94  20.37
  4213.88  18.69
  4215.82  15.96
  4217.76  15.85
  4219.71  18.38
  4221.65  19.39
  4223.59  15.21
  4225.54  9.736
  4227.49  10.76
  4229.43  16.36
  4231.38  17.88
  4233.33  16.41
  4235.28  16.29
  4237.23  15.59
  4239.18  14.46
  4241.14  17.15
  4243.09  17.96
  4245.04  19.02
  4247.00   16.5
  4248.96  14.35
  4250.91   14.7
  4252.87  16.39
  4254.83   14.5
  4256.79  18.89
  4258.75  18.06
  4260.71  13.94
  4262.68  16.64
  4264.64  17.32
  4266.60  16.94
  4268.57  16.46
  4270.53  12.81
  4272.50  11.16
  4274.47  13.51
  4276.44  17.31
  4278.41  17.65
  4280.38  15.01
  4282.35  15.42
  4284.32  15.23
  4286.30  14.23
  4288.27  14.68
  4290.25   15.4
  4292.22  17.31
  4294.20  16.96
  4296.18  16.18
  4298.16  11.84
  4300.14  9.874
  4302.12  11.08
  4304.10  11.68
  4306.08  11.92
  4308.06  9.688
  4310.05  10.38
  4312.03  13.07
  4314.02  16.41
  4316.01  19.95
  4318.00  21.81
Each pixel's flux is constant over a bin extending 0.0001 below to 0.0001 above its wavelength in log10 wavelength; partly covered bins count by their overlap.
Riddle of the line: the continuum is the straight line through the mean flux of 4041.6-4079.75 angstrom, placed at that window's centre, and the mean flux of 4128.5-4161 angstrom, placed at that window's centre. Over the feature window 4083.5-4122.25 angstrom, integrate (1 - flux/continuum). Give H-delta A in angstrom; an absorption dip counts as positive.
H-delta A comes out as -1.4 angstrom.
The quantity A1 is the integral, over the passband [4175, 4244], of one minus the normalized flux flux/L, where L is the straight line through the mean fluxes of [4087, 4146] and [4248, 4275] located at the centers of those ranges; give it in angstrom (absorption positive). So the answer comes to -1.77 angstrom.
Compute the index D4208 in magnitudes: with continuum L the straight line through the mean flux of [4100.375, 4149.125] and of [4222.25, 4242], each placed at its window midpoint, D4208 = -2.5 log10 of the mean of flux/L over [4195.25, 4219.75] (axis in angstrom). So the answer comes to -0.12 mag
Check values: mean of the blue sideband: 17.2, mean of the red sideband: 15.1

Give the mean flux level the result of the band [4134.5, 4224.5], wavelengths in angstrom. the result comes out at 17.4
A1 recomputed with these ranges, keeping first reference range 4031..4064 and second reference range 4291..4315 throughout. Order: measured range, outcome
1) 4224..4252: -3.15 angstrom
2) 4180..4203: -2.19 angstrom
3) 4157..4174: -4.56 angstrom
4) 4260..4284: -3.34 angstrom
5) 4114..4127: -1.59 angstrom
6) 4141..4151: -1.28 angstrom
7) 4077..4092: -1.22 angstrom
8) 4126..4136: -1.46 angstrom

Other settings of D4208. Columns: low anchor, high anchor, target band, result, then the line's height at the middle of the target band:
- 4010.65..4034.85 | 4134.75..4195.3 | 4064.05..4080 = 0.149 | 17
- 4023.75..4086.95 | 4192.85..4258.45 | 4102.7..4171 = -0.086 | 16.4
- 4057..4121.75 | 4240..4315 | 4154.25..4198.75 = -0.101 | 15.8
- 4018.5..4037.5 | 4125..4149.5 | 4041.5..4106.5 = 0.074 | 17.3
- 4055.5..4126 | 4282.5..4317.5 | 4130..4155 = -0.089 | 16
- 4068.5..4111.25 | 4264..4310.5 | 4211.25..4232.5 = -0.083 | 15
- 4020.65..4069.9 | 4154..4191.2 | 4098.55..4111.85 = 0.083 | 17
